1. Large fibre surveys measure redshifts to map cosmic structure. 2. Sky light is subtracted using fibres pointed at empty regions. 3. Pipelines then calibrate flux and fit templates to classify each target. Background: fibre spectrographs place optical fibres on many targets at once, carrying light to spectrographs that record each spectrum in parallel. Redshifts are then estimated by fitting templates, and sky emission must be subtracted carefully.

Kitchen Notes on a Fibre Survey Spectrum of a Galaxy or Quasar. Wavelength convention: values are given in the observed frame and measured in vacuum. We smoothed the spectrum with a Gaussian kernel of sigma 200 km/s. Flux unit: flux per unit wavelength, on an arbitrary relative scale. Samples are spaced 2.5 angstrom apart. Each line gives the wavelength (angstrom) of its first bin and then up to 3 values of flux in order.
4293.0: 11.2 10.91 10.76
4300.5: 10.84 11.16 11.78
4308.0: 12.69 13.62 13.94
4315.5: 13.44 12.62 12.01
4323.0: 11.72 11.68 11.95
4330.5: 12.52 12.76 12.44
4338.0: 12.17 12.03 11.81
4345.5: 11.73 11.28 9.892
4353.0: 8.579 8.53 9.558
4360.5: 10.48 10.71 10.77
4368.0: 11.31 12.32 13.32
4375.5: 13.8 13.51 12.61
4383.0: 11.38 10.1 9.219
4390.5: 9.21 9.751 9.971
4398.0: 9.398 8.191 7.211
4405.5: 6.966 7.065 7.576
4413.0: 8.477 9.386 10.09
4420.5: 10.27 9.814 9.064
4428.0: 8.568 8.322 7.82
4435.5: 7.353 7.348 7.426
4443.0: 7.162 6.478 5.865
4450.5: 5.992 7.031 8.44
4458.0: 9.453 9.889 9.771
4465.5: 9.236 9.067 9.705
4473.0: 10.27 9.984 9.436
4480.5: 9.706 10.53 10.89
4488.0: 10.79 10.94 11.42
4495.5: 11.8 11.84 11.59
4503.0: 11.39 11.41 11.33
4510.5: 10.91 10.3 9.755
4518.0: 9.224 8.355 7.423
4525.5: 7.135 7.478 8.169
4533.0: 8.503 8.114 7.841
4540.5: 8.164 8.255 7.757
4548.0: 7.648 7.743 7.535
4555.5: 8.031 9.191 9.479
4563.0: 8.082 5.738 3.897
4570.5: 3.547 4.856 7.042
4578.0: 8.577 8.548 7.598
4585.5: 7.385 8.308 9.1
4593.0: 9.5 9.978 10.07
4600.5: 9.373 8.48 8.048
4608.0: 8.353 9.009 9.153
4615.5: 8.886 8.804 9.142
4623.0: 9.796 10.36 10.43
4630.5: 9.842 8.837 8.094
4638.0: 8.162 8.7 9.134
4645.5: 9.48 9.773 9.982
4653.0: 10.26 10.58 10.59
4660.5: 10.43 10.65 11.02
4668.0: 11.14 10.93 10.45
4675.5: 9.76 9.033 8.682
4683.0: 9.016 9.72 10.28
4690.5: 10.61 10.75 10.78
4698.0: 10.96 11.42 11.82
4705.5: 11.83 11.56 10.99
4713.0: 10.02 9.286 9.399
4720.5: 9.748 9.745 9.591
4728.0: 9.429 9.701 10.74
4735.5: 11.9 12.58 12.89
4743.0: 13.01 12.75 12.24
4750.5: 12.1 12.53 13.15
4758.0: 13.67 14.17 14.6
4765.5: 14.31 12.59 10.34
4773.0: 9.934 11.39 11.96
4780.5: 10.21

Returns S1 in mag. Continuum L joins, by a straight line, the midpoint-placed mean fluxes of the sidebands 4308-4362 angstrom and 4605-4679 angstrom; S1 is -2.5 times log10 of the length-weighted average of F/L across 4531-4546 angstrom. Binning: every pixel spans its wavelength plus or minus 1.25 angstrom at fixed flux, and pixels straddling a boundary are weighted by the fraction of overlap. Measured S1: 0.26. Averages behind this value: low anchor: 11.7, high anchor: 9.65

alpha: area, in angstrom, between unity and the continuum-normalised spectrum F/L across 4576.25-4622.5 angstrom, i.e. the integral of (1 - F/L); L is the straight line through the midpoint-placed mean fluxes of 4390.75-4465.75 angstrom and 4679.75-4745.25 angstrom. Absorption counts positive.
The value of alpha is 4.5 angstrom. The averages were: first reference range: 8.31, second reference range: 10.7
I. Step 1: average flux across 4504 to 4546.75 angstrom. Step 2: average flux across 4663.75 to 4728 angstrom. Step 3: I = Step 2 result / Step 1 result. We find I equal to 1.2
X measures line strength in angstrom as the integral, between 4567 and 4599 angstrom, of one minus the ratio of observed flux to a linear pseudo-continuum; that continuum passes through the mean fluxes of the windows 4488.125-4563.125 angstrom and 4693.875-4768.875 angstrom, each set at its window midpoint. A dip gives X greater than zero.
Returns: 7.64 angstrom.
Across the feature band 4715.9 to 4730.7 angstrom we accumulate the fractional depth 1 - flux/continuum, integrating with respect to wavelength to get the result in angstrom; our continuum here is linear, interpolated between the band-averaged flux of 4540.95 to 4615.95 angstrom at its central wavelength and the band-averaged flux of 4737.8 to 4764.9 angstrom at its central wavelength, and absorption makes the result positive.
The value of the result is 3.25 angstrom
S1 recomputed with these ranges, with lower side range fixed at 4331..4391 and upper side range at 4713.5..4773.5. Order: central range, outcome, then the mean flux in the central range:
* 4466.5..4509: 0.070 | 10.7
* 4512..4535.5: 0.330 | 8.44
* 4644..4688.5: 0.151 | 10.1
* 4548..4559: 0.386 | 8.05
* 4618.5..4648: 0.239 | 9.28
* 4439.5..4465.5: 0.406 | 7.83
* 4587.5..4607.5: 0.256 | 9.11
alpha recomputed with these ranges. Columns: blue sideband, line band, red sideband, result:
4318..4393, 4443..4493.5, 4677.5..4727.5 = 8.4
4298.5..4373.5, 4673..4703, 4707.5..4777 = 3.7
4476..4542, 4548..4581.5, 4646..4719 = 9.6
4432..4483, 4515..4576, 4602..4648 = 8.5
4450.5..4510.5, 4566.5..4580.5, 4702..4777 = 6.3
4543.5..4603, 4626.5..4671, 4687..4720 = -1.7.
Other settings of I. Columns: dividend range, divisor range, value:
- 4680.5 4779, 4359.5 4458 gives 1.23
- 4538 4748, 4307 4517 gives 0.92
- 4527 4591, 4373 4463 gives 0.84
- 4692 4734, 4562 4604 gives 1.37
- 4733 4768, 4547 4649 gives 1.55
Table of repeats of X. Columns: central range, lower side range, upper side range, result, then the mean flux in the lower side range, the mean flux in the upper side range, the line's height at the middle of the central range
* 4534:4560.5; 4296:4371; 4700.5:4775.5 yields 8.0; 11.6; 11.6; 11.6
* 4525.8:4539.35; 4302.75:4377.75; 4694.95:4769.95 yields 4.3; 11.8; 11.6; 11.7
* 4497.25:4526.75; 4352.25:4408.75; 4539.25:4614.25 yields -4.5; 10.2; 7.95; 8.7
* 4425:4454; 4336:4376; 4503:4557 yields 7.7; 11.1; 8.69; 9.95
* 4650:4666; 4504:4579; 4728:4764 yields 0.1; 8.06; 12.5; 10.6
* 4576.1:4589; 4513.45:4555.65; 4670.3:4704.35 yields 1.1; 8.11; 10.3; 8.79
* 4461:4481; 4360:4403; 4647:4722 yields 2.0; 10.8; 10.4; 10.7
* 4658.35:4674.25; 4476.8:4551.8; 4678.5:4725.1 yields -0.9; 9.53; 10.3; 10.2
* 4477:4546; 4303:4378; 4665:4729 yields 8.8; 11.8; 10.3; 11.1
